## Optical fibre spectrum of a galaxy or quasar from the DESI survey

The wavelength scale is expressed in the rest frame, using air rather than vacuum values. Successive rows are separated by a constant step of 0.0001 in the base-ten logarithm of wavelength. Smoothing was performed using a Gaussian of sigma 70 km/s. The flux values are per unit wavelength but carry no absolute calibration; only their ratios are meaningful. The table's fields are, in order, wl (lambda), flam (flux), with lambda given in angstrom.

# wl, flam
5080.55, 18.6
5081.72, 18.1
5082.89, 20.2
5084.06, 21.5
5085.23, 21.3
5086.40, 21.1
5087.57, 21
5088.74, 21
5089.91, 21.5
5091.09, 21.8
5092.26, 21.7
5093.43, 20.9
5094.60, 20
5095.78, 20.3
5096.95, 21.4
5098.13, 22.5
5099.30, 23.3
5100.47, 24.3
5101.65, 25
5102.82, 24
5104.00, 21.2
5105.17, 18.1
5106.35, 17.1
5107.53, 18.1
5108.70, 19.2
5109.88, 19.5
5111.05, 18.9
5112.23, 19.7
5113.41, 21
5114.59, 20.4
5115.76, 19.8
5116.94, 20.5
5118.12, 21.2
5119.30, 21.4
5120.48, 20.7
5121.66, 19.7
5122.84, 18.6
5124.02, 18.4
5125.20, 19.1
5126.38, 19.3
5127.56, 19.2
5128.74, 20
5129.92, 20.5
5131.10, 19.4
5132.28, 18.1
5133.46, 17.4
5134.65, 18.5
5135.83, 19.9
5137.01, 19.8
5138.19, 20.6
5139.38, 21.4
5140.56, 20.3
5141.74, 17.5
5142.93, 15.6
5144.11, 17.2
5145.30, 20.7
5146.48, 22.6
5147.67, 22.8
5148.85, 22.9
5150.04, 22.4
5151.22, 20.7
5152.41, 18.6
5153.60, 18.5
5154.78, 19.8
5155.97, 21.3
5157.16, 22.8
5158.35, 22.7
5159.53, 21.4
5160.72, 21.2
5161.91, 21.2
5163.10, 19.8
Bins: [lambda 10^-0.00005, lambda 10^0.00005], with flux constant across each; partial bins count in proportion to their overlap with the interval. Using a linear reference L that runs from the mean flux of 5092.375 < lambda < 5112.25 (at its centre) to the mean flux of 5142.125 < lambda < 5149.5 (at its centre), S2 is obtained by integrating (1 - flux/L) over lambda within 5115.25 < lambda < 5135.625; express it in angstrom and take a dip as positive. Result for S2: 1.0 angstrom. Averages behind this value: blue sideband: 20.8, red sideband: 20.2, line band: 19.5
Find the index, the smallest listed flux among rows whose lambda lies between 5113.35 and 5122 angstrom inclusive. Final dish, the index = 19.7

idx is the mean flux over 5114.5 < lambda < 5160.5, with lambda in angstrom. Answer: 20.1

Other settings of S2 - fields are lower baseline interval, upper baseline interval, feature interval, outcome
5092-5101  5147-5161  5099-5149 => 3.5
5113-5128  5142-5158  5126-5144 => 0.9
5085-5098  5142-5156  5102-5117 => 0.7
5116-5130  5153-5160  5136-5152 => 0.2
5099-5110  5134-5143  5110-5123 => 0.1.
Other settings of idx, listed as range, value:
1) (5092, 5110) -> 21.1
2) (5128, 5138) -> 19.3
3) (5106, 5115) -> 19.3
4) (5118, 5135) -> 19.4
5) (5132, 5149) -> 19.6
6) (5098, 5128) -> 20.4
